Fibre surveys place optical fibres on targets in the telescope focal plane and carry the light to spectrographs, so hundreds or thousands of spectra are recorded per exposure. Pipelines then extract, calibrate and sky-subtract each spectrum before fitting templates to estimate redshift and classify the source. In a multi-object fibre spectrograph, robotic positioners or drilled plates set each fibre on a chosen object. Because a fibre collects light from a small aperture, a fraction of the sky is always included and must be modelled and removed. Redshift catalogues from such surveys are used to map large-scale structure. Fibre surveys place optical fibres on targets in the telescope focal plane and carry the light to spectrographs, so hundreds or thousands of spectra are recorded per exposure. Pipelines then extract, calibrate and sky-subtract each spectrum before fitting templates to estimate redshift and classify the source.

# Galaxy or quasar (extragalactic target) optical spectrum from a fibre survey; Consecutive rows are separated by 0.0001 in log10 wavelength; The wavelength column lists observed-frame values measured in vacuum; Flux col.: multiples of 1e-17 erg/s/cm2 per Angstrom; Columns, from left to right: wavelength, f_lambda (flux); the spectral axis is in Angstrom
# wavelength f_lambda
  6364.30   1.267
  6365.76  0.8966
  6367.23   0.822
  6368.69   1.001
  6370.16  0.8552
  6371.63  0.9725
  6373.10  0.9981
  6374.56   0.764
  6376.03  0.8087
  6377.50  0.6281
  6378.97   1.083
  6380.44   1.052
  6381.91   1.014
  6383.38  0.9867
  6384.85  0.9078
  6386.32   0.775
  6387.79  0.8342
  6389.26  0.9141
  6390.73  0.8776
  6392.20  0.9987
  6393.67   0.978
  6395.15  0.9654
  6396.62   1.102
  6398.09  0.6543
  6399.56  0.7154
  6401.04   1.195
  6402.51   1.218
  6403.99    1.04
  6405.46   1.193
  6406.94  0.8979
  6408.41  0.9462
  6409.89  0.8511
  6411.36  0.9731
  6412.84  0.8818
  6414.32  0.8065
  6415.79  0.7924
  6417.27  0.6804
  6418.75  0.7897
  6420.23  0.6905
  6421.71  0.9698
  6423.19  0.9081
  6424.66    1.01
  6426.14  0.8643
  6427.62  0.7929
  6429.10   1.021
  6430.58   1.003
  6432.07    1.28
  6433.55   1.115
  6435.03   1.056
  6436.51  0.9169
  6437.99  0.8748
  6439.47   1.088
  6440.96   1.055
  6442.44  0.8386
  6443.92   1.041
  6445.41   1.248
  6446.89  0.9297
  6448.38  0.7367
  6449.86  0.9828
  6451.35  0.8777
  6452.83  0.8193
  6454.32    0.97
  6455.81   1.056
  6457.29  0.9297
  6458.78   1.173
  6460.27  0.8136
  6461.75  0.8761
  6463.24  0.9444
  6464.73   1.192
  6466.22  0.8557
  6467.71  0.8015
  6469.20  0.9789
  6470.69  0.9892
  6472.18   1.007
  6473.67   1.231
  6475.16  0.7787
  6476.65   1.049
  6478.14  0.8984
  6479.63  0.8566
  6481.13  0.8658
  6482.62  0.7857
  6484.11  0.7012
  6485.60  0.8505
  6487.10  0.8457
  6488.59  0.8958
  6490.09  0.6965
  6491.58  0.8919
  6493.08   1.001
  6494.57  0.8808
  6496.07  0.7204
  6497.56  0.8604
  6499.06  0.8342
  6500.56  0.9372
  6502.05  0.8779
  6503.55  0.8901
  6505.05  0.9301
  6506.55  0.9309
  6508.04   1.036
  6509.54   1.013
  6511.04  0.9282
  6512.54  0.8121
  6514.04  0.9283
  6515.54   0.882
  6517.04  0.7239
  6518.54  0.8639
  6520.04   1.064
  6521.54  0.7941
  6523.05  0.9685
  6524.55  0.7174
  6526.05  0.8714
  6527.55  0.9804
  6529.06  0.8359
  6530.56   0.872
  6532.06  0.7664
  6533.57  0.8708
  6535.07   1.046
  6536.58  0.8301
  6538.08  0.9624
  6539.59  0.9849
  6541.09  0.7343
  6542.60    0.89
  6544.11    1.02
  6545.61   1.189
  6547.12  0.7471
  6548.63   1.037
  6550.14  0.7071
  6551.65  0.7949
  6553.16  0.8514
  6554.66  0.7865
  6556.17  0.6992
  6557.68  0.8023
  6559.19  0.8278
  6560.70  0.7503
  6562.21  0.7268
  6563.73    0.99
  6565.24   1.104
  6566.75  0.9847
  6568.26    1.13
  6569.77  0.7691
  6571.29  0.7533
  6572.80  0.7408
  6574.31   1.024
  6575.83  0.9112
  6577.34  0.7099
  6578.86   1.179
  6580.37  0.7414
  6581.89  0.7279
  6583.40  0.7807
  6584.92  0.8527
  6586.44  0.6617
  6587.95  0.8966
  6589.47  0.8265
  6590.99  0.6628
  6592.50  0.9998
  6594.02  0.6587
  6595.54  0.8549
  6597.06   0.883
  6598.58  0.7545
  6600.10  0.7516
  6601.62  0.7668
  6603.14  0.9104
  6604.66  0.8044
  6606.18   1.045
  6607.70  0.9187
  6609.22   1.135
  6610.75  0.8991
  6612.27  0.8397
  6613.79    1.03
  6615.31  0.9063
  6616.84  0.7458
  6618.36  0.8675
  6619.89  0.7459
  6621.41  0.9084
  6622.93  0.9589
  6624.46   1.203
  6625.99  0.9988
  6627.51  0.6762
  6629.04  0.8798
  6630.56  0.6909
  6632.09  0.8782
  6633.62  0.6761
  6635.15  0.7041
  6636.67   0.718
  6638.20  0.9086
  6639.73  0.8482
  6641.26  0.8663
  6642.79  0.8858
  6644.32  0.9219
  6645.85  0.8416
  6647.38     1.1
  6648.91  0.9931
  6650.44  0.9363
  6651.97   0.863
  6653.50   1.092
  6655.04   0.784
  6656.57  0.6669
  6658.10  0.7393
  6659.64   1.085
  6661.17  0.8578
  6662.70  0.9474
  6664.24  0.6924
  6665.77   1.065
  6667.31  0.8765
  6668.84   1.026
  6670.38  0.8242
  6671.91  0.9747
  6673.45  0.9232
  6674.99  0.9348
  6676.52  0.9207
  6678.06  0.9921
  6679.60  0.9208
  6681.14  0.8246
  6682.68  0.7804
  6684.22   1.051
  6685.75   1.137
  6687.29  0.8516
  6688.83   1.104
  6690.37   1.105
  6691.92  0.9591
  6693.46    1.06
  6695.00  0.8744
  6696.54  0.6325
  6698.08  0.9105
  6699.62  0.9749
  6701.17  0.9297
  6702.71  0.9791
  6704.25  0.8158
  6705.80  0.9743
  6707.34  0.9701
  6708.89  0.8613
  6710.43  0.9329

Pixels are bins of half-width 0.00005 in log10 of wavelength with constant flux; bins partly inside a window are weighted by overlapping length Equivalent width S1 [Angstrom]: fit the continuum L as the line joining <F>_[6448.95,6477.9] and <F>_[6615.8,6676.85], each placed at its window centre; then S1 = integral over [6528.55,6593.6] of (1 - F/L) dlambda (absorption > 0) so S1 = 3.9 Angstrom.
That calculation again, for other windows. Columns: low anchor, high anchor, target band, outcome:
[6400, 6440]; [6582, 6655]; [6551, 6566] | 1.0 Angstrom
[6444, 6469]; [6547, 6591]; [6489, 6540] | 0.5 Angstrom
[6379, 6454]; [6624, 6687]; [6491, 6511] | 0.4 Angstrom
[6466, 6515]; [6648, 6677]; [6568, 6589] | 1.4 Angstrom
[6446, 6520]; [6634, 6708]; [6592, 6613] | 0.9 Angstrom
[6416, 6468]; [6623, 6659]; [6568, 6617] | 1.7 Angstrom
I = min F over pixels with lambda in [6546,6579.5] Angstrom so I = 0.6992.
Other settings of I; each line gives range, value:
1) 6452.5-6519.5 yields 0.6965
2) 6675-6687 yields 0.7804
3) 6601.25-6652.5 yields 0.6761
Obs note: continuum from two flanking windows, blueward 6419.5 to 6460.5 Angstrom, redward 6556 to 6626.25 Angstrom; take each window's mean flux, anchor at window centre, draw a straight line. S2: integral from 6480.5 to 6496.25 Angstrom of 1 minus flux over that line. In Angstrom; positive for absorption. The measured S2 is 1.72 Angstrom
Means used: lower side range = 0.968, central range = 0.834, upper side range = 0.869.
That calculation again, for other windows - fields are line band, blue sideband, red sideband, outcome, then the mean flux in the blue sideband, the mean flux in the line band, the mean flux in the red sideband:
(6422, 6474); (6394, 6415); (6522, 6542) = -2.5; 0.96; 0.977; 0.879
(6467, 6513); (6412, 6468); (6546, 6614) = 0.7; 0.94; 0.897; 0.854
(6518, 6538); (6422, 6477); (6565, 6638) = 0.6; 0.975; 0.886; 0.858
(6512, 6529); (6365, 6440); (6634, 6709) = 0.9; 0.93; 0.872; 0.912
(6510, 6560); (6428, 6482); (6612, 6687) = 3.6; 0.975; 0.873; 0.892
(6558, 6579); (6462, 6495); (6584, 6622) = -0.5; 0.909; 0.89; 0.852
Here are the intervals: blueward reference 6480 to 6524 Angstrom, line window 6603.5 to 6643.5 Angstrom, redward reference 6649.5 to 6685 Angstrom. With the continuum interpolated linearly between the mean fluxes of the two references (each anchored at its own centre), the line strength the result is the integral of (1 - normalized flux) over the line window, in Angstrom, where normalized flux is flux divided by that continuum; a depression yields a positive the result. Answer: 1.0 Angstrom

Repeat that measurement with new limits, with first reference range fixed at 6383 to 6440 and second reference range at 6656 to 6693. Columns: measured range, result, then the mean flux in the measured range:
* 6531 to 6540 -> 0.3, 0.906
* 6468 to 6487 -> 0.5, 0.911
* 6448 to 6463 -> 0.1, 0.929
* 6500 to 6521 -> 0.5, 0.915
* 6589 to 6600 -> 1.5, 0.802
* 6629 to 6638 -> 1.7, 0.758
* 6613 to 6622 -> 0.6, 0.867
